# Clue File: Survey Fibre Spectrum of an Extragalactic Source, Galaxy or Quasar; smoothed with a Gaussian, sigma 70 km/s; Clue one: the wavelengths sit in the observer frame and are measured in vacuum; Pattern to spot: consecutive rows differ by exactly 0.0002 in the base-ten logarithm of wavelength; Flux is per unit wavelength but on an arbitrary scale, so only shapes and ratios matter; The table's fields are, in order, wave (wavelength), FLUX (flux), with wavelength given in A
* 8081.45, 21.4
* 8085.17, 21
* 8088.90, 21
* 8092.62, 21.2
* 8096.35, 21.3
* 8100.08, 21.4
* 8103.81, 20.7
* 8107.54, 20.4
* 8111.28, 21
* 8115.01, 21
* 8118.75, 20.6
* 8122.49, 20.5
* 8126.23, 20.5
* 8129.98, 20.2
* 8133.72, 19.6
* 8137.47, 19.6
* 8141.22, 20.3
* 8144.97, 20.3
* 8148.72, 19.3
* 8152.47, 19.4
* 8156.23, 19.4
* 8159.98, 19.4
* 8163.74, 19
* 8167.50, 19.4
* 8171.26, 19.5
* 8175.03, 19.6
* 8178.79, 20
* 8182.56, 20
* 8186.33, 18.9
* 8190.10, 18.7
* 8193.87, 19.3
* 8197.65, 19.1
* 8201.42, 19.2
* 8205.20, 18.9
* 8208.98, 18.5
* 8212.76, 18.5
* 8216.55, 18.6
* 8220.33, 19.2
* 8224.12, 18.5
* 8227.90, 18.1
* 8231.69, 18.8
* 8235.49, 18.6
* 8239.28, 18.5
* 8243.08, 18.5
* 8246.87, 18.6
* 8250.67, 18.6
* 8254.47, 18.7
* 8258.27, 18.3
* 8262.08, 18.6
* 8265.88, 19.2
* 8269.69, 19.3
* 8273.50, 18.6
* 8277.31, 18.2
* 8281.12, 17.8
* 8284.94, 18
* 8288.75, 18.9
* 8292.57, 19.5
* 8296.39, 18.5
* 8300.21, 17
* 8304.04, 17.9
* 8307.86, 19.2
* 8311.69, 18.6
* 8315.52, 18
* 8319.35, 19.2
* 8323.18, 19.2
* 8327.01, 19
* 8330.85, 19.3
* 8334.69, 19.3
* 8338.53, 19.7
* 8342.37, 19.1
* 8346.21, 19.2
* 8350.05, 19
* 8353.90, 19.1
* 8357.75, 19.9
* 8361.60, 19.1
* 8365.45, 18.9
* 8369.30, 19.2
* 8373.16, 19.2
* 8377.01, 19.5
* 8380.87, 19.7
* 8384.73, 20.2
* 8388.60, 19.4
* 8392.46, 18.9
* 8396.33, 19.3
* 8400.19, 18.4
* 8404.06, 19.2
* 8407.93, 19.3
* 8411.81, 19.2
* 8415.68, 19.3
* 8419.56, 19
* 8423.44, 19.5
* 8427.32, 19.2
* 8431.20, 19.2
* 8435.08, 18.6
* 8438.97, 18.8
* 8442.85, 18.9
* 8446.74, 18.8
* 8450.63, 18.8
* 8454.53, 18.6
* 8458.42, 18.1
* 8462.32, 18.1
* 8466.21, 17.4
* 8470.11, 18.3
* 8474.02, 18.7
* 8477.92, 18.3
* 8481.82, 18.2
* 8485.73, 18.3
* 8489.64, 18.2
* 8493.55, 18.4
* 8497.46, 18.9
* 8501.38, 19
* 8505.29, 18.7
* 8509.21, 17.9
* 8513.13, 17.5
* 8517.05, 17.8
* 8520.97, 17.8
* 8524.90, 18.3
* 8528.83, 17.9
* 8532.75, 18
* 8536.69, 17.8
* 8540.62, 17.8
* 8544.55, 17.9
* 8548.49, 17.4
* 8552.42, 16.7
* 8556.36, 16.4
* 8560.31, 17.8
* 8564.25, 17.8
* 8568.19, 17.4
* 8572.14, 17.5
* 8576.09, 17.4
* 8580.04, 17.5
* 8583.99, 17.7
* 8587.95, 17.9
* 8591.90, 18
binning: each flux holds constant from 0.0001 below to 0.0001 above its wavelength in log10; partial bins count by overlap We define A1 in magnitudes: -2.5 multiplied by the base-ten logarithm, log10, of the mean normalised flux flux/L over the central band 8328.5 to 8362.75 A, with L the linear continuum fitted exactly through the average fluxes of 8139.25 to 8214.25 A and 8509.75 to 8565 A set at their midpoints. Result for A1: -0.04 mag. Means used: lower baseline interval 19.3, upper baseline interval 17.6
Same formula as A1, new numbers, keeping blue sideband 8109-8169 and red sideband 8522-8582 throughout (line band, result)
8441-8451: -0.04 mag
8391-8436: -0.04 mag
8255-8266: 0.04 mag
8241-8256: 0.04 mag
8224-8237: 0.05 mag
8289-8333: 0.02 mag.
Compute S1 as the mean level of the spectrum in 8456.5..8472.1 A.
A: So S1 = 18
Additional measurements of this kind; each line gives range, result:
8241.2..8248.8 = 18.6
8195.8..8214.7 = 18.8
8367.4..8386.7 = 19.6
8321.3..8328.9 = 19.1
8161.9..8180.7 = 19.5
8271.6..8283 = 18.2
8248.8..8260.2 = 18.5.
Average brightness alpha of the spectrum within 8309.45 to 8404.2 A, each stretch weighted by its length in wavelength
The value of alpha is 19.2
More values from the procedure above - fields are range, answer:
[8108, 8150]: 20.3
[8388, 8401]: 19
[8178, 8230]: 18.9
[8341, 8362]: 19.2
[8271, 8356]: 18.7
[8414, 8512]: 18.6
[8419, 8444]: 19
